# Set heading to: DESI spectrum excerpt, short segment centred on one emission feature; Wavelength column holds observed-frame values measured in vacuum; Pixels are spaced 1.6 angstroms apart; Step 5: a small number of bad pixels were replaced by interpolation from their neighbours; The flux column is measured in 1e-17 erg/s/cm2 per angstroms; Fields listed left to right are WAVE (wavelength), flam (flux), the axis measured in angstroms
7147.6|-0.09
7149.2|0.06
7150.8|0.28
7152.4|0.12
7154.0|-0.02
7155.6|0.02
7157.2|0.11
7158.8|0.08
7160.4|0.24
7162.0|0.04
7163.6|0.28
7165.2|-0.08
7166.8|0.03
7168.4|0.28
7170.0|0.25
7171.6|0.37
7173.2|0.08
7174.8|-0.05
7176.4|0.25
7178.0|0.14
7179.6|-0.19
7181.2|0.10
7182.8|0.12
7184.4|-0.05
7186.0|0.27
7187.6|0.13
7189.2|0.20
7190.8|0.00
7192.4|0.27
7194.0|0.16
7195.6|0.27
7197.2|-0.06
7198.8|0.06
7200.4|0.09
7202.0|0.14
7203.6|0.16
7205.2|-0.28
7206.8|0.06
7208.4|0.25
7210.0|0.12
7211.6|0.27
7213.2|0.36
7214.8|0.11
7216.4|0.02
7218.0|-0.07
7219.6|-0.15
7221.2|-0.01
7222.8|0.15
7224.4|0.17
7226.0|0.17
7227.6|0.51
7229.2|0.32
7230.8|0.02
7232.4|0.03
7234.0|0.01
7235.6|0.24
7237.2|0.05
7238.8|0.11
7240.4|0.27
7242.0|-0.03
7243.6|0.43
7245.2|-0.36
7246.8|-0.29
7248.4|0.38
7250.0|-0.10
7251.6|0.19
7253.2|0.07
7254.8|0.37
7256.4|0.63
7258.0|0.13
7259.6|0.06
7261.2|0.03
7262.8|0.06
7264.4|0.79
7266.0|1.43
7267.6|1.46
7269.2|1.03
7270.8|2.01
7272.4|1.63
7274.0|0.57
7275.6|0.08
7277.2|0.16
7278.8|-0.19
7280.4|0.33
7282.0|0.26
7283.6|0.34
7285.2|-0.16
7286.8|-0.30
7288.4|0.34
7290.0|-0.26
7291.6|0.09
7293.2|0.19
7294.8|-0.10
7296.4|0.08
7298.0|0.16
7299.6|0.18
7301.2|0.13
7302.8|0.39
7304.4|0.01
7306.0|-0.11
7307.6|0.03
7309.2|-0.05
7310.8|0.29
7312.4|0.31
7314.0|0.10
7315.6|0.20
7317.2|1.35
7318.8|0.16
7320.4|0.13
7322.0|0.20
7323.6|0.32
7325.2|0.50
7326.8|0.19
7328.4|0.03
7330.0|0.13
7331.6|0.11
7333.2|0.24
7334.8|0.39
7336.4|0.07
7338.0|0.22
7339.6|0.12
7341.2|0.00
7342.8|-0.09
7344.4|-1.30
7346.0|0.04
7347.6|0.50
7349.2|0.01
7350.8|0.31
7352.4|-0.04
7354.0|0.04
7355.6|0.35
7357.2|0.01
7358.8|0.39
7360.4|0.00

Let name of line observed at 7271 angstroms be [O II] 3727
